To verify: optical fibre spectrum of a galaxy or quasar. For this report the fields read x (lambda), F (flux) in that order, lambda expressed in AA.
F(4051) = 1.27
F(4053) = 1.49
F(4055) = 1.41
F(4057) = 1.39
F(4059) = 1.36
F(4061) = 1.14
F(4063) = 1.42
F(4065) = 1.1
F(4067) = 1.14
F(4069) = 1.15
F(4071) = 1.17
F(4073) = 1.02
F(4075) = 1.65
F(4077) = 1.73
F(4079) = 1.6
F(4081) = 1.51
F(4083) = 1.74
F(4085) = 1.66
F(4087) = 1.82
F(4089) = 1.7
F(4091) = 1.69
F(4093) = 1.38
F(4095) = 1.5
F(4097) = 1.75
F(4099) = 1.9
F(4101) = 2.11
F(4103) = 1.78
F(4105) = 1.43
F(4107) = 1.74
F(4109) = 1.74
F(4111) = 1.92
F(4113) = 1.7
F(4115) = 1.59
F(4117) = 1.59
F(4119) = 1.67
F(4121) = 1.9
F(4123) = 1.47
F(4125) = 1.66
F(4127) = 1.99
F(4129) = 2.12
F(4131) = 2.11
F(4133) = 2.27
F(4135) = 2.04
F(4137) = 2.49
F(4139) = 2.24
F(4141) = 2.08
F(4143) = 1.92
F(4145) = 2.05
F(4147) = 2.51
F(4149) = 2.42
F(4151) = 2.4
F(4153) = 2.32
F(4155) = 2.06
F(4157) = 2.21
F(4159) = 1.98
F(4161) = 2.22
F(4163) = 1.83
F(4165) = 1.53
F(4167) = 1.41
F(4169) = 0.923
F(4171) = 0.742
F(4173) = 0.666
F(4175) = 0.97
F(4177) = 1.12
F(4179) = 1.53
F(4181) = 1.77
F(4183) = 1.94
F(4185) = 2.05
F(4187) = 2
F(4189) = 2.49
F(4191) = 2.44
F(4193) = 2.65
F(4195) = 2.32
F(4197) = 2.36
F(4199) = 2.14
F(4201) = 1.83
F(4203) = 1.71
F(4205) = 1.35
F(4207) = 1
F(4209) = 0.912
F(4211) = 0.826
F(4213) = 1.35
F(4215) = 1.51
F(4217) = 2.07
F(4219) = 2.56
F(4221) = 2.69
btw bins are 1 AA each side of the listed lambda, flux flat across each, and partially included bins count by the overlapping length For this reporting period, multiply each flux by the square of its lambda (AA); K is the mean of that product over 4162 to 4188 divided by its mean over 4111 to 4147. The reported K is 0.7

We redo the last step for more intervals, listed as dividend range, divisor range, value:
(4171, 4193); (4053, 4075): 1.43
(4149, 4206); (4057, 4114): 1.23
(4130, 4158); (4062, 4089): 1.59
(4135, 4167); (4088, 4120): 1.28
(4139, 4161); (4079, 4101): 1.35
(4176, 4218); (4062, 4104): 1.21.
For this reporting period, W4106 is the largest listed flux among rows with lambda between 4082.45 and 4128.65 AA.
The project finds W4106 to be 2.11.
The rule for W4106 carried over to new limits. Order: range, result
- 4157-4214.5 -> 2.65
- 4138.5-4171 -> 2.51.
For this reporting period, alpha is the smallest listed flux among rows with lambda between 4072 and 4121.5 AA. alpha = 1.02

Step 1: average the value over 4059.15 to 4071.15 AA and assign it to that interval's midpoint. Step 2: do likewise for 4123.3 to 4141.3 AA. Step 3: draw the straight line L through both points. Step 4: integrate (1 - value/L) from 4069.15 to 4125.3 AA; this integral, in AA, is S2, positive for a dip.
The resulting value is -1.1 AA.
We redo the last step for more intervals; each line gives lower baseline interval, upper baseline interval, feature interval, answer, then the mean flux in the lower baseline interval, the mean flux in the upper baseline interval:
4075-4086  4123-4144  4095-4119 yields 1.50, 1.65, 2.06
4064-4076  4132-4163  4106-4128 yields 0.99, 1.21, 2.2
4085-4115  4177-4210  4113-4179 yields -0.98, 1.72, 1.88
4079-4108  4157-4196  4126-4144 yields -4.54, 1.69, 1.73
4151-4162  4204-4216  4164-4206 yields -4.07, 2.18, 1.16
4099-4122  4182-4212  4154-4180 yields 4.96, 1.75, 1.87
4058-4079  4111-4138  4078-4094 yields -1.64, 1.3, 1.89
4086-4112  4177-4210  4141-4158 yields -3.91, 1.73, 1.88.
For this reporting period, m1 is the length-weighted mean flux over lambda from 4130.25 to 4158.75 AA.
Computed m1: 2.22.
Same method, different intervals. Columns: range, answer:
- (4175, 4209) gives 1.86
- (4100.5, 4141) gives 1.88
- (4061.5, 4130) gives 1.62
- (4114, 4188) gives 1.83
